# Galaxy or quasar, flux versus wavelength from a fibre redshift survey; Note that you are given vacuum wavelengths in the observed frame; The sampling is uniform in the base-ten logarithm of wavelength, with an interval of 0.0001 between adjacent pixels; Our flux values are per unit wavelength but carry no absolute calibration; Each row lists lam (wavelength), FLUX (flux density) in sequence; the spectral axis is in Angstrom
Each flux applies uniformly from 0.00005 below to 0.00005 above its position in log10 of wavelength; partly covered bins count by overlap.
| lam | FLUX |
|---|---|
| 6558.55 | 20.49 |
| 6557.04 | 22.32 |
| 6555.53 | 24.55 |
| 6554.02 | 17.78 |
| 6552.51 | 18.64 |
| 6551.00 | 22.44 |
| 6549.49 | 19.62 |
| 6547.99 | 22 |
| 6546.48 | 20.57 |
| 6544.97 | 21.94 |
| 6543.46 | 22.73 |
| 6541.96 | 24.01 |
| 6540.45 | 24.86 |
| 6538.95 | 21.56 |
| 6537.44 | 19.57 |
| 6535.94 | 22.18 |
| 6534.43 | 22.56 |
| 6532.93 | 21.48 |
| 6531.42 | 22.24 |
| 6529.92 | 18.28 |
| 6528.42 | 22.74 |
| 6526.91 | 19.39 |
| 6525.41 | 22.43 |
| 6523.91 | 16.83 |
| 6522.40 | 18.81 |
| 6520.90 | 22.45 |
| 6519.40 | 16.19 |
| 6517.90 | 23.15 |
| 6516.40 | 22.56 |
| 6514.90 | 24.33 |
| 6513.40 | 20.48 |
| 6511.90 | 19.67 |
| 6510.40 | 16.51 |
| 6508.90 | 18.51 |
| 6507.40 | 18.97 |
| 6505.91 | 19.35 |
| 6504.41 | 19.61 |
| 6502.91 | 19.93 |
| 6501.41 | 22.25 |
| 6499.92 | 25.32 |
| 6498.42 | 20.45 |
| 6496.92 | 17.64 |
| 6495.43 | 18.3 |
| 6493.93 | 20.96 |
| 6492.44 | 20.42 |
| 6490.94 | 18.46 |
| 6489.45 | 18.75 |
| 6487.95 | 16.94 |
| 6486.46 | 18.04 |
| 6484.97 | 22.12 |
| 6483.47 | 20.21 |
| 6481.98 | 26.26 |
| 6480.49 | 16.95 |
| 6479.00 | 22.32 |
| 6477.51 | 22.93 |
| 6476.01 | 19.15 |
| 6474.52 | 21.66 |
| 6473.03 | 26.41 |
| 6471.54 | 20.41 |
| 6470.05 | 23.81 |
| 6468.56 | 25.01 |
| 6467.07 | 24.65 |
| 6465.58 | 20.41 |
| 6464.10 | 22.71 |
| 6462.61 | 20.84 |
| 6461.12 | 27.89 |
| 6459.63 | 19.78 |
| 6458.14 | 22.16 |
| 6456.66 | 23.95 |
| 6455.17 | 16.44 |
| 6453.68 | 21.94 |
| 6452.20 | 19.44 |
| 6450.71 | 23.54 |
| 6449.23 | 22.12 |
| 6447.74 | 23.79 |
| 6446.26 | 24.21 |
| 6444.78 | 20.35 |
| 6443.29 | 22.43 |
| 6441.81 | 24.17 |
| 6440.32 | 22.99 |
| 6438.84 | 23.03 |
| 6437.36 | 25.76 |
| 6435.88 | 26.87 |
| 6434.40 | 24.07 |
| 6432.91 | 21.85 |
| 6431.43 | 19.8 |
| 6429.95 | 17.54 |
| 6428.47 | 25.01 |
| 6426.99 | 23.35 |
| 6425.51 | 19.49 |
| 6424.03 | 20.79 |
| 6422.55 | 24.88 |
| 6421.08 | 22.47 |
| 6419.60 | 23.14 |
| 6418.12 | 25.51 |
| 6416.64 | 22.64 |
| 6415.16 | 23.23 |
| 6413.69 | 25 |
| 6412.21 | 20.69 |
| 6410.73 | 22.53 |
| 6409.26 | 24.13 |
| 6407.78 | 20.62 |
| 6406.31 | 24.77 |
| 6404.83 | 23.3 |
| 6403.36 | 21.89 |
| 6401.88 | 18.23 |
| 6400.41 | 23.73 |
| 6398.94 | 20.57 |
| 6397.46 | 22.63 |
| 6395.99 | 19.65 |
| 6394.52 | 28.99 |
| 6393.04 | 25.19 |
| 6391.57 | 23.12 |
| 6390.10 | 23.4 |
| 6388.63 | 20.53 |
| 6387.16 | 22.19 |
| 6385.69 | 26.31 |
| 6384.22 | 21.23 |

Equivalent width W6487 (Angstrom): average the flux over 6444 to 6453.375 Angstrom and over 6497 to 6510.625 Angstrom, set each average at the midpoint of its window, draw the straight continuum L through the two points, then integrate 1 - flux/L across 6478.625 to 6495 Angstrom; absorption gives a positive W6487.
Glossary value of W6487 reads 0.6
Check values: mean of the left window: 22.2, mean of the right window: 20.1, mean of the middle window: 20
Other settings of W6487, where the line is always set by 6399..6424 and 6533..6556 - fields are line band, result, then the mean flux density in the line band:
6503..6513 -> 1.4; 18.9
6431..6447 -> -0.5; 23.3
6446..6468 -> 0.2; 22.2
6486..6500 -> 1.8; 19.3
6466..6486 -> -0.1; 22.4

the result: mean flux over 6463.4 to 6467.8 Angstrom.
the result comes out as 22.6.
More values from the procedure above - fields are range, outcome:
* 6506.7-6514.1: 18.8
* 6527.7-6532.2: 21.1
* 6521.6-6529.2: 20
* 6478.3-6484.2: 21.5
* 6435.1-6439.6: 25.2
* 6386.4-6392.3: 22.3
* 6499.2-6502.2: 23.8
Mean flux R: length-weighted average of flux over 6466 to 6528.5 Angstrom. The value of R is 20.7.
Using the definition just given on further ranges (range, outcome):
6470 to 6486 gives 21.9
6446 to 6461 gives 21.9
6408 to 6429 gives 23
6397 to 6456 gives 22.5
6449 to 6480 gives 22.2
